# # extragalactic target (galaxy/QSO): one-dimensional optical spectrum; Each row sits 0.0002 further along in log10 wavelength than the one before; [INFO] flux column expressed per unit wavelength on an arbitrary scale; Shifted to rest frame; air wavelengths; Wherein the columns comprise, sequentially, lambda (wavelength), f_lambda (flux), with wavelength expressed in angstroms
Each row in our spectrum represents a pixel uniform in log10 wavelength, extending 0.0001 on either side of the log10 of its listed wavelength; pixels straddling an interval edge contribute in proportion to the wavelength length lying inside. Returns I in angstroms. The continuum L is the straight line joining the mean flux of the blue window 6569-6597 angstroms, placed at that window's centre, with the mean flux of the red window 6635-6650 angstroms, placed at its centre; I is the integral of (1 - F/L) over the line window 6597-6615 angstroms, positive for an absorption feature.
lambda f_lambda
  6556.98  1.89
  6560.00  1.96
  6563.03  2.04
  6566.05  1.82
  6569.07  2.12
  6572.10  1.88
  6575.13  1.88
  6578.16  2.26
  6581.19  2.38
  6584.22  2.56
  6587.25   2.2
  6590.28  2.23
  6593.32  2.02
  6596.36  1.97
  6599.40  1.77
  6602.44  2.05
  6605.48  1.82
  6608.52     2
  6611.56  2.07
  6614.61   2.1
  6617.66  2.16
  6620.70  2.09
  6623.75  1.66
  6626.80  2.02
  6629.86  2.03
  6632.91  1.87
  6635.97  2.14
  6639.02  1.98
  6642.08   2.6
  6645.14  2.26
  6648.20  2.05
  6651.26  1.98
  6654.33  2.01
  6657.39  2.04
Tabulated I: 1.8 angstroms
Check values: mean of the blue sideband 2.16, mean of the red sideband 2.21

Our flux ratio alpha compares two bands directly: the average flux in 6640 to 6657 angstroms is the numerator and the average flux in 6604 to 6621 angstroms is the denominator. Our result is 1.06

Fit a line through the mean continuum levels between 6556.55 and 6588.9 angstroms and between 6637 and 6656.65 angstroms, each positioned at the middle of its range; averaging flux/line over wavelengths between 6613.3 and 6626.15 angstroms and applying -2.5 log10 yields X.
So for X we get 0.06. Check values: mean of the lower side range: 2.1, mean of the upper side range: 2.14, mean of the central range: 2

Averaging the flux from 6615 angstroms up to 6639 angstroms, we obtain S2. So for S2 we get 2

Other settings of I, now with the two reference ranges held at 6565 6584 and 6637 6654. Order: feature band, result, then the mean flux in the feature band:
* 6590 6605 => 1.0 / 1.98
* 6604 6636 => 2.2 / 1.99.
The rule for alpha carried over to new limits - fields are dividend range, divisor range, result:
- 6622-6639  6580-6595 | 0.86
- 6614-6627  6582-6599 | 0.92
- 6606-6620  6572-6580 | 1.01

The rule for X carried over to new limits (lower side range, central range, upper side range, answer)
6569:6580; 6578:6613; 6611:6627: -0.04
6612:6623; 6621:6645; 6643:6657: 0.02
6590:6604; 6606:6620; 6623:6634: -0.06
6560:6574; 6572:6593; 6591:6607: -0.14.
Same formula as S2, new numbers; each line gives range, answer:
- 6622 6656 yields 2.05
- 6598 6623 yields 2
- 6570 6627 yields 2.06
